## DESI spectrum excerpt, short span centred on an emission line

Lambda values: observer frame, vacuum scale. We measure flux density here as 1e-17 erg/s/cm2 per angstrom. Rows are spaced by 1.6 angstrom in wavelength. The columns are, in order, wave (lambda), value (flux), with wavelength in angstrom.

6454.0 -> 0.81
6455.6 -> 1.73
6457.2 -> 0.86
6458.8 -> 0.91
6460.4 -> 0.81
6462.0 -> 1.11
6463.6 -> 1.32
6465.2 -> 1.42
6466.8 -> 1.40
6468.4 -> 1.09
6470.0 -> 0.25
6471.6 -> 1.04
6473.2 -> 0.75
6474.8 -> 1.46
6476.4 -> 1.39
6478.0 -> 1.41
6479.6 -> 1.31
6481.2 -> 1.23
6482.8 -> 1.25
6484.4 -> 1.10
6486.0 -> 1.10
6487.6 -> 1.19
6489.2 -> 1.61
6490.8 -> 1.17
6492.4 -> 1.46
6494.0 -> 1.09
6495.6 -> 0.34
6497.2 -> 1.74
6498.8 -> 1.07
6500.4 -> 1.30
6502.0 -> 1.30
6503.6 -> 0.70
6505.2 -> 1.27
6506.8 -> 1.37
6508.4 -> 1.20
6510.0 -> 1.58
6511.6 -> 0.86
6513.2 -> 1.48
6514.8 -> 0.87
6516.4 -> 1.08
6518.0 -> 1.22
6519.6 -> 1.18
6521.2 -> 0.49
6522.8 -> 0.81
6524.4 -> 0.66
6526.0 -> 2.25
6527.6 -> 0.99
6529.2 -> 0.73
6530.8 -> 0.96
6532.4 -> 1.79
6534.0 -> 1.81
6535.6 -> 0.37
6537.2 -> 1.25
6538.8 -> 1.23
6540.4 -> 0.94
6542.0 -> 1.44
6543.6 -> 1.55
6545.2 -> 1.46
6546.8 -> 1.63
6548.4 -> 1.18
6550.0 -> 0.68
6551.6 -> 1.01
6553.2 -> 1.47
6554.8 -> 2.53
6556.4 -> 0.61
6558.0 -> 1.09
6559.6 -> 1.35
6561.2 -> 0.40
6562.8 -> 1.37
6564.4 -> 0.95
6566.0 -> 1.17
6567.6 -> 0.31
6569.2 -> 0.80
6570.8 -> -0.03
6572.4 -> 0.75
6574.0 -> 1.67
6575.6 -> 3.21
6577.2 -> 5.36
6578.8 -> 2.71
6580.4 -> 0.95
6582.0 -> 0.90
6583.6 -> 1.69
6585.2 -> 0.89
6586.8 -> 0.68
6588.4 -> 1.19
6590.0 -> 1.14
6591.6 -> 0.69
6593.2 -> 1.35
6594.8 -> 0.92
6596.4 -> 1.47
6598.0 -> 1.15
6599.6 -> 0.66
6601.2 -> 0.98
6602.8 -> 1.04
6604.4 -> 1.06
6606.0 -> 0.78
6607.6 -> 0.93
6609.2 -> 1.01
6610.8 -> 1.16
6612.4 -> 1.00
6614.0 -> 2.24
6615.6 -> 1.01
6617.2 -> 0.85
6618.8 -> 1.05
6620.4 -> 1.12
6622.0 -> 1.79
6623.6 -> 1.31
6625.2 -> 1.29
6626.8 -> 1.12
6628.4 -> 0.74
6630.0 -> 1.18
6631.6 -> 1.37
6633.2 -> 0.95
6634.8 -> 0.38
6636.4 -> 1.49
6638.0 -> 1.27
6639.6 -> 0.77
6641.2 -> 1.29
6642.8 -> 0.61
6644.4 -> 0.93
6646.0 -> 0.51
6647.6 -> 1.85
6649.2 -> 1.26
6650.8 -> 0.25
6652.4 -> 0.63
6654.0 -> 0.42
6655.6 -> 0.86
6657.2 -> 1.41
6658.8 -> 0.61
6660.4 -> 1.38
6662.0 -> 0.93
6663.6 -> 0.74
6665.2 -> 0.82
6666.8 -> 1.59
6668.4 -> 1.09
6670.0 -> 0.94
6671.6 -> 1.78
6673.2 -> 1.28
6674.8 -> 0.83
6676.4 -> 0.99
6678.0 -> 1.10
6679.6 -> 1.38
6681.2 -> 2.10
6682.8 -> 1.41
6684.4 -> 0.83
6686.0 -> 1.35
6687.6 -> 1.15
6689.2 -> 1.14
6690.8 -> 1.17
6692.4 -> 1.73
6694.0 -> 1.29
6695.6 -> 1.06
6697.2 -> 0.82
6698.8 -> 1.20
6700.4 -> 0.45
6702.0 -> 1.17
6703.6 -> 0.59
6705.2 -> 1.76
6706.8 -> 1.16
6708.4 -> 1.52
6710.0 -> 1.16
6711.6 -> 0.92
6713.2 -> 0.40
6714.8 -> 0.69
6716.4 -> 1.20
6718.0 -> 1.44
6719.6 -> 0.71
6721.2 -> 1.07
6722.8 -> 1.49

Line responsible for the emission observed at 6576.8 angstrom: Hbeta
